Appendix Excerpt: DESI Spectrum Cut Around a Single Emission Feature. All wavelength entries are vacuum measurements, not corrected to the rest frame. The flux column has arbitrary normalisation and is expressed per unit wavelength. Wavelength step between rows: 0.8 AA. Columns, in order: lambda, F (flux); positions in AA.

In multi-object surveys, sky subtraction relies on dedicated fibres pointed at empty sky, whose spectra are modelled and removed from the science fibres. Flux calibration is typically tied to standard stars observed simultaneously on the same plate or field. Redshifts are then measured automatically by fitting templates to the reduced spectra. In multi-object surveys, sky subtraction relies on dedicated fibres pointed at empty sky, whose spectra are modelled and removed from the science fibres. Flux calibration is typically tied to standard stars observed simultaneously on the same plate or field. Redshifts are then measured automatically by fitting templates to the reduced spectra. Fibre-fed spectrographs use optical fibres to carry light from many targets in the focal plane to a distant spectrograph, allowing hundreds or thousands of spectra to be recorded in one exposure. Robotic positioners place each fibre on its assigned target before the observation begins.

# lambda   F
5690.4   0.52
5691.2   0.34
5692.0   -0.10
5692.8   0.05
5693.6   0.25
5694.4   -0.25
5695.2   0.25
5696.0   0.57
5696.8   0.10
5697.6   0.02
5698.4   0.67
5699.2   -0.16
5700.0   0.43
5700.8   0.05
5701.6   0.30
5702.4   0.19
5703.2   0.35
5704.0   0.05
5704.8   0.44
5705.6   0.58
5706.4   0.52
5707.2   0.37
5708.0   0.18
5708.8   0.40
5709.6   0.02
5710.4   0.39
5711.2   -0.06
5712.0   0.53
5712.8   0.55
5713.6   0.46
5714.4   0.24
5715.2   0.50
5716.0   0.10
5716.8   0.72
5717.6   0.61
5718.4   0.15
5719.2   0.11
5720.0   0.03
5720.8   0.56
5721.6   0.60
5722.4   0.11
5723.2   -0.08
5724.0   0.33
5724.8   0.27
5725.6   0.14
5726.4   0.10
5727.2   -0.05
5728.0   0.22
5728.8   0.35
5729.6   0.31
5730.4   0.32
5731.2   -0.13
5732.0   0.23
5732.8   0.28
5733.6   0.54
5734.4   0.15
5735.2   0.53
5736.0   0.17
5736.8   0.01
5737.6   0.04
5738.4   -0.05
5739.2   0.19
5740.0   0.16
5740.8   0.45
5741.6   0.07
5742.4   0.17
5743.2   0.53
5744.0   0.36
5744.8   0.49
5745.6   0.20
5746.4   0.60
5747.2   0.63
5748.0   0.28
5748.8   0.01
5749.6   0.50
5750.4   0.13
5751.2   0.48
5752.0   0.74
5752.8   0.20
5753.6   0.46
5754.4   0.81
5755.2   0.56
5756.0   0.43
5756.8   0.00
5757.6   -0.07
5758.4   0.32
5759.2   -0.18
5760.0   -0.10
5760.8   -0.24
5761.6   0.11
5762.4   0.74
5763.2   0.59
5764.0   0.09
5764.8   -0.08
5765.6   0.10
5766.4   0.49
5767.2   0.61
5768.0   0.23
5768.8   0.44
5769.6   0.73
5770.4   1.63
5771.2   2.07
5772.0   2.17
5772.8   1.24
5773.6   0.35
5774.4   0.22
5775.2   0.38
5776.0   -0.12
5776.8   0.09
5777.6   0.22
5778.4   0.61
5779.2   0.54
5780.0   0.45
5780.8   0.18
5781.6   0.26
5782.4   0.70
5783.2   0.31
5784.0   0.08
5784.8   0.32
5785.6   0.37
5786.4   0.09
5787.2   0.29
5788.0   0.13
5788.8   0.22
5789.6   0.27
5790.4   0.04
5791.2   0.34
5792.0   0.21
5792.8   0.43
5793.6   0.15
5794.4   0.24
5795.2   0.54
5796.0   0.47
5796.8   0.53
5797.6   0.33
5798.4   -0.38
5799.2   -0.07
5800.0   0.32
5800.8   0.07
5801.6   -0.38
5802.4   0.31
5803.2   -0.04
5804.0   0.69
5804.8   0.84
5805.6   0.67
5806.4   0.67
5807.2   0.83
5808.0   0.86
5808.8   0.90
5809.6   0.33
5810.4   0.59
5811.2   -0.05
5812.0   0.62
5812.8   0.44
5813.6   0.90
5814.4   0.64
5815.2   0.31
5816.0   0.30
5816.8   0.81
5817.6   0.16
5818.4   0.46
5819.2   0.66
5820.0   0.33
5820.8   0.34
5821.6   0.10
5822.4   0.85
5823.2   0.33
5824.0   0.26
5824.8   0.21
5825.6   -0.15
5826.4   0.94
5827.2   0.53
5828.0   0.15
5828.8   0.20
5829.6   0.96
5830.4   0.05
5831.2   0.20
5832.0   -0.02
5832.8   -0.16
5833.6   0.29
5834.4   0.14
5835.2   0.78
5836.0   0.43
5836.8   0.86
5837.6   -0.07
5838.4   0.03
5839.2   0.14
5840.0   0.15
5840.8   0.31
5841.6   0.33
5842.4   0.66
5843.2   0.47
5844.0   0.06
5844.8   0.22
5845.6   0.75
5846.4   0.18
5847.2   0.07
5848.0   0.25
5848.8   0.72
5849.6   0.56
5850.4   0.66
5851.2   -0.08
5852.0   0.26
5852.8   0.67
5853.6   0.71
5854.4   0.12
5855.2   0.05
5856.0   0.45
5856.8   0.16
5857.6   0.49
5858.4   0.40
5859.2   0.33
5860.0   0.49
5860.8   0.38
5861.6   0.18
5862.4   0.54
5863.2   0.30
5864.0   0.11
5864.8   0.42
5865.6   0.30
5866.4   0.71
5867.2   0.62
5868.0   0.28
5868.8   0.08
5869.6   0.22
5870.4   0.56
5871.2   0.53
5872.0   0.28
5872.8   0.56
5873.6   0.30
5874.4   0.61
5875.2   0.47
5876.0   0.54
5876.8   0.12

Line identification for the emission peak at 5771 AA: H-beta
